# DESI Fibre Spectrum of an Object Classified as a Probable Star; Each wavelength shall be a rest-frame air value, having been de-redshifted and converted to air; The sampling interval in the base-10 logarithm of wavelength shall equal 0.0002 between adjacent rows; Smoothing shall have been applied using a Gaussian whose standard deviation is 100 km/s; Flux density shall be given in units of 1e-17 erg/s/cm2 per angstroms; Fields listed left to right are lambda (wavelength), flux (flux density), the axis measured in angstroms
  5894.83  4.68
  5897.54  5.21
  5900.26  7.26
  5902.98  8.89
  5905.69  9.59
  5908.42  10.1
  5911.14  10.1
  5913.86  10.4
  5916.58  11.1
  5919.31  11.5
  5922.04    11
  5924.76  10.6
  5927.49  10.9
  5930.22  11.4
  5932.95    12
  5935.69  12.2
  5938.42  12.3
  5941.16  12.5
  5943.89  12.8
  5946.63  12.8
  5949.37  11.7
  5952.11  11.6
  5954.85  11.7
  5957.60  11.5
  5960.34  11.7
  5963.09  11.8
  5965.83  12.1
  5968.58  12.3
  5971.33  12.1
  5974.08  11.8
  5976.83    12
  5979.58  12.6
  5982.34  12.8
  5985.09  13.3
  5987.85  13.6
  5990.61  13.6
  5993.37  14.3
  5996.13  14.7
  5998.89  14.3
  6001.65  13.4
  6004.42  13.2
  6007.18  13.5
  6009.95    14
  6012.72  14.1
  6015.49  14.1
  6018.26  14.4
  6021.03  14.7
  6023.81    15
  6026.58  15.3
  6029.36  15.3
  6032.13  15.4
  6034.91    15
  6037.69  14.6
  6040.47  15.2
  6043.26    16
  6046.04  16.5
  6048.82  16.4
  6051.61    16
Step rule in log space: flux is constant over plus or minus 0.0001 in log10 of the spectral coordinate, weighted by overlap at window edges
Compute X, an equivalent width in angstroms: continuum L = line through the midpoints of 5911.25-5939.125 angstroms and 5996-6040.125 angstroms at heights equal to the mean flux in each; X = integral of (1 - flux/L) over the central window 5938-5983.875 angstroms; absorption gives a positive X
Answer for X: 1.3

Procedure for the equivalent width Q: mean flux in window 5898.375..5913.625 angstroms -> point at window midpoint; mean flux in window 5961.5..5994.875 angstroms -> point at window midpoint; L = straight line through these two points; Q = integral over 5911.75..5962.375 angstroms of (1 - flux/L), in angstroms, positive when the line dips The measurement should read -4.7 angstroms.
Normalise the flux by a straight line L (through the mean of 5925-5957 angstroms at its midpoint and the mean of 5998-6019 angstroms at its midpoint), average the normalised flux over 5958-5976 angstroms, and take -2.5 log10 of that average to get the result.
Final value 0.06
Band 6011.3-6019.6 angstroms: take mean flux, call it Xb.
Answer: 14.2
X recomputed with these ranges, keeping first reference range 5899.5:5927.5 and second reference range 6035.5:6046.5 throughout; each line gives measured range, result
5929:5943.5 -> -1.3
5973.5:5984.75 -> 0.4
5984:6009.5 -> -0.3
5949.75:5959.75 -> 0.2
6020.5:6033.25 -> -0.3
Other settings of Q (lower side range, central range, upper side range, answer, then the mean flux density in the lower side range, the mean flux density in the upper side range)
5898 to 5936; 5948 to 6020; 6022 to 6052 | 1.5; 10.3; 15.5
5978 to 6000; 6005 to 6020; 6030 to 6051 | 0.6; 13.6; 15.6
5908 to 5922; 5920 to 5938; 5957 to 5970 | -0.6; 10.7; 11.9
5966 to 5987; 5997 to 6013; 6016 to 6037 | 0.1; 12.4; 15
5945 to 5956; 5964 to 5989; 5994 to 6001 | 1.5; 12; 14.4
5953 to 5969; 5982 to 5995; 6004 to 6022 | -0.6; 11.8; 14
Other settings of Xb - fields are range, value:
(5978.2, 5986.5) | 12.9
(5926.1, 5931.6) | 11.2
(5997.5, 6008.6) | 13.6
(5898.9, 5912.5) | 9.19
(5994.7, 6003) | 14.1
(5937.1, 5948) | 12.6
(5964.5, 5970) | 12.2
